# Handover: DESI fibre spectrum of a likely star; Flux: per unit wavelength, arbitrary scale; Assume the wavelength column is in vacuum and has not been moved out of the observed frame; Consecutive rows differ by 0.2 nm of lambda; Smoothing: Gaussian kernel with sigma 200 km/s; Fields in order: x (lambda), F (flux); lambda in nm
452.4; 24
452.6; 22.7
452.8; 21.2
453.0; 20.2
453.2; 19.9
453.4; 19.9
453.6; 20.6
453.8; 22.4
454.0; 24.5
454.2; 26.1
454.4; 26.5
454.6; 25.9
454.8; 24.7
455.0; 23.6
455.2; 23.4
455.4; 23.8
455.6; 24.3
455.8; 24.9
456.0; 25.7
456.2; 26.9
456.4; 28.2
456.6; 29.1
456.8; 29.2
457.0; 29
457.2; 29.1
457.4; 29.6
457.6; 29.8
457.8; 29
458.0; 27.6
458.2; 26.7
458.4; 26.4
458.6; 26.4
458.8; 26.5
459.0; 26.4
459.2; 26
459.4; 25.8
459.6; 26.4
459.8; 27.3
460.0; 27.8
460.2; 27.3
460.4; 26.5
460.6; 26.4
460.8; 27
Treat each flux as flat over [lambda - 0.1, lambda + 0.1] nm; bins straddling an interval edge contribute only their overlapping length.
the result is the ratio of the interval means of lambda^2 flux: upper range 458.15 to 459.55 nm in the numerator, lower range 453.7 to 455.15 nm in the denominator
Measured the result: 1.08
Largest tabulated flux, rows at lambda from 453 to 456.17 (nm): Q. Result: 26.5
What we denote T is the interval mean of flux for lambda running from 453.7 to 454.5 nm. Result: 24.9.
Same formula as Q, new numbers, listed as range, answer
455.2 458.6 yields 29.8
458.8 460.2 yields 27.8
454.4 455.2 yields 25.9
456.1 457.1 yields 29.2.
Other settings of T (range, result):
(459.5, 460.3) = 27.2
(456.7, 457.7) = 29.3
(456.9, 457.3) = 29.1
